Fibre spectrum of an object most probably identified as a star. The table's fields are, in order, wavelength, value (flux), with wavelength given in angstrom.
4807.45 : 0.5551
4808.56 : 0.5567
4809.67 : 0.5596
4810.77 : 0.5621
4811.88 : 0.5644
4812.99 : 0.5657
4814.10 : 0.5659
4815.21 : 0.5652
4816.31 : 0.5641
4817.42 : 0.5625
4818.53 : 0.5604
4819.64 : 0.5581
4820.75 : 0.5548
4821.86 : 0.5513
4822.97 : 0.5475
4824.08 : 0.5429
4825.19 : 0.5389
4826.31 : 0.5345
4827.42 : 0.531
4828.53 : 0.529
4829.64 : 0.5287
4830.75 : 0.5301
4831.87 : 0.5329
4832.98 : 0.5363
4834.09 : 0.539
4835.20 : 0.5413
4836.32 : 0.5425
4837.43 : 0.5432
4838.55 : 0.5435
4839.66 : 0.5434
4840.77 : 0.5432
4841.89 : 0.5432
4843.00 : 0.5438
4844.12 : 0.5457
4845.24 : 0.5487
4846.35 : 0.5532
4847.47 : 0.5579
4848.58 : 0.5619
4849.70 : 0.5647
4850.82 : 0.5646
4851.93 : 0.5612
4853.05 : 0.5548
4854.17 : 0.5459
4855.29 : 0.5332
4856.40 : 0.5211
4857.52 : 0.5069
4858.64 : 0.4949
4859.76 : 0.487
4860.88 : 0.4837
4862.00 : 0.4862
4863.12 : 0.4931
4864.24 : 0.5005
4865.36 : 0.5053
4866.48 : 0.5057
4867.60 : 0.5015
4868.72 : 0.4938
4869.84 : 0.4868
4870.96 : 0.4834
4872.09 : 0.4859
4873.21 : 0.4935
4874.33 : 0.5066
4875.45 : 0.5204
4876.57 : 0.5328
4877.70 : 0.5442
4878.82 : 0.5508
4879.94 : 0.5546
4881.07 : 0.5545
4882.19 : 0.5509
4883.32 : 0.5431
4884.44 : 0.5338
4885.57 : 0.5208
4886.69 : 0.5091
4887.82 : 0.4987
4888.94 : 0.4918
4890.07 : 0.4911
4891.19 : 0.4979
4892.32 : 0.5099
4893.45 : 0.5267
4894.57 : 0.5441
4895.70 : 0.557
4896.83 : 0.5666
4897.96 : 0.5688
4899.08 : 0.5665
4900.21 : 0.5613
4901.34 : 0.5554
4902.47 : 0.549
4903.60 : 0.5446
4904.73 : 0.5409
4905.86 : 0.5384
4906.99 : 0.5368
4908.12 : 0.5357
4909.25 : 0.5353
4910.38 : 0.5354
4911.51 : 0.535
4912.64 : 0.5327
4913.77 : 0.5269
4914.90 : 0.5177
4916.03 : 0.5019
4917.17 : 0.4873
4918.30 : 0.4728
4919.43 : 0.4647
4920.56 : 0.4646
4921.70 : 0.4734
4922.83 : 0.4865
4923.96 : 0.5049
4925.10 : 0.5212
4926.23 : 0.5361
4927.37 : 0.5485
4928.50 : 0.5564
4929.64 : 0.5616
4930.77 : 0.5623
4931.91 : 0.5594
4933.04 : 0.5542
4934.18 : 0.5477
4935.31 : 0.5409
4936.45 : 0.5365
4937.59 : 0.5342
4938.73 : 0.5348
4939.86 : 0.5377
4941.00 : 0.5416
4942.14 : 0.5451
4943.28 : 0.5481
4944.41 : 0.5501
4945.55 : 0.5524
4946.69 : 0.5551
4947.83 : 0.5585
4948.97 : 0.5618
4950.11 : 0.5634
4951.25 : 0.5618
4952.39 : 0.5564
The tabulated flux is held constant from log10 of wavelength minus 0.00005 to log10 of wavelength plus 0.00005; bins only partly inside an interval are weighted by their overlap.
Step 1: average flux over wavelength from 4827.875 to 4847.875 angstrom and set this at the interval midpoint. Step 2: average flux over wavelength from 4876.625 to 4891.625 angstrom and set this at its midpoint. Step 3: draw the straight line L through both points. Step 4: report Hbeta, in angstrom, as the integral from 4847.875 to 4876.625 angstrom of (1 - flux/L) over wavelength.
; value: 1.0 angstrom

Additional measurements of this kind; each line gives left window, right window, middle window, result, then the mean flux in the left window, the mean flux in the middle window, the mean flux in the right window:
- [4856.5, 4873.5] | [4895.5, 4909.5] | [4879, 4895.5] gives 0.1 angstrom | 0.494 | 0.525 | 0.55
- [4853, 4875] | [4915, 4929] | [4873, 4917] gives -2.7 angstrom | 0.502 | 0.533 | 0.502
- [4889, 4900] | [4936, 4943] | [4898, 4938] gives 0.5 angstrom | 0.535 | 0.53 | 0.538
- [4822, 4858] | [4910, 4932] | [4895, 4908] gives -0.7 angstrom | 0.543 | 0.552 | 0.516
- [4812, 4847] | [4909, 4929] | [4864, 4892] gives 0.7 angstrom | 0.546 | 0.514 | 0.511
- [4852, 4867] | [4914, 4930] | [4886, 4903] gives -0.8 angstrom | 0.511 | 0.533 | 0.507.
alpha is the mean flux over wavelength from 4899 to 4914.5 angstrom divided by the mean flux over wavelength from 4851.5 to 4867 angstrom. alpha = 1.06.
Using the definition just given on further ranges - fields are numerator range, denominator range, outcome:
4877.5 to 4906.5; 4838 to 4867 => 1.01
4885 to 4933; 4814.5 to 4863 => 0.98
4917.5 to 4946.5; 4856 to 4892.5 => 1.04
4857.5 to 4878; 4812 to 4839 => 0.91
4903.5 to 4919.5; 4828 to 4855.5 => 0.96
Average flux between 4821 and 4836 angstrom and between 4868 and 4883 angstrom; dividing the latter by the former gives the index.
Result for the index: 1.0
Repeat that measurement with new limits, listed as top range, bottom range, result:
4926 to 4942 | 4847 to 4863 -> 1.03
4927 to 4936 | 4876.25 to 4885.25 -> 1.02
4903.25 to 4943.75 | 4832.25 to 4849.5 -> 0.97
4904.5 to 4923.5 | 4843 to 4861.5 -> 0.95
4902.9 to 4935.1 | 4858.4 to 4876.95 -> 1.05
